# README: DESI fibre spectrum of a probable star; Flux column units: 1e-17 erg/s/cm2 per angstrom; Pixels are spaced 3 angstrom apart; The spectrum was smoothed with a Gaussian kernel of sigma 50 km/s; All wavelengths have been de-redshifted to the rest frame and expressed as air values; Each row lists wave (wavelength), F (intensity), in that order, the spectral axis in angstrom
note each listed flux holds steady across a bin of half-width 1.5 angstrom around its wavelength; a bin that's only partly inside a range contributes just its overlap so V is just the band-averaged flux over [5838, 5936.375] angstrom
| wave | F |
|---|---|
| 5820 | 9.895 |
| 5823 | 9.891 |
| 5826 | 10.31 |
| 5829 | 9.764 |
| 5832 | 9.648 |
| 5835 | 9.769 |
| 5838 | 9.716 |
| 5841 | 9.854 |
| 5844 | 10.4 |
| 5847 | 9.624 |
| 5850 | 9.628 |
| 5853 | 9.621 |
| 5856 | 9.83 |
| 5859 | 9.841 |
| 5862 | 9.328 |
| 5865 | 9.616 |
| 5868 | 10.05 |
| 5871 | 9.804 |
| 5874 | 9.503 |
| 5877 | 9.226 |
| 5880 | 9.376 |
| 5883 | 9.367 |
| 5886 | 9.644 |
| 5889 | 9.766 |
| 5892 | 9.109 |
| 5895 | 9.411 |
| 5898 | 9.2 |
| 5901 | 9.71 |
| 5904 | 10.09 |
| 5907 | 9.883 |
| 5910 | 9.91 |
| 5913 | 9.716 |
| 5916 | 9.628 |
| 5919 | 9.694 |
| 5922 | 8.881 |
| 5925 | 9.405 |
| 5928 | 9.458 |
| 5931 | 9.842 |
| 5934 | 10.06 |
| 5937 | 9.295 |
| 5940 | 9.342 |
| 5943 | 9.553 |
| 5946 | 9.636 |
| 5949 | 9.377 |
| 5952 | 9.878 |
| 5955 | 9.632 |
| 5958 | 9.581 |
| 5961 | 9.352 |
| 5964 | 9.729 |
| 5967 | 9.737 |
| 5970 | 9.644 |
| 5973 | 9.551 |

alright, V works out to 9.64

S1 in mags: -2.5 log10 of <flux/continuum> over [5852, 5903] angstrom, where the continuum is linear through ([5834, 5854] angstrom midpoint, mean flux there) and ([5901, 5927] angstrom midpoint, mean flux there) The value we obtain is 0.020 mag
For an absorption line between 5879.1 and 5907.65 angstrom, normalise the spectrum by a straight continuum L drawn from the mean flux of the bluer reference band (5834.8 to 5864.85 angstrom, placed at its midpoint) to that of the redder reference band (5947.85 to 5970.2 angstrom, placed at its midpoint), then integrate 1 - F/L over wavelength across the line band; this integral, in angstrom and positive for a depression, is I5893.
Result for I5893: 0.4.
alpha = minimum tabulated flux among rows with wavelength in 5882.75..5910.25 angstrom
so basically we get 9.109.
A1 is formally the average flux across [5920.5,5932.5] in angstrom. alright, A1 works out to 9.4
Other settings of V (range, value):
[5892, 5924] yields 9.59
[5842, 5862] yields 9.79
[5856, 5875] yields 9.71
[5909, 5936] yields 9.61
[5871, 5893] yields 9.46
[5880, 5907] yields 9.55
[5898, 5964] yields 9.61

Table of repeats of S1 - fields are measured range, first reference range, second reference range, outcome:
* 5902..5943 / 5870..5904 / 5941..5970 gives -0.009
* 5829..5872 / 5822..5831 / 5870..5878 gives -0.003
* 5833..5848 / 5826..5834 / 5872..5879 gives -0.017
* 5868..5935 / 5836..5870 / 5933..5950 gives 0.007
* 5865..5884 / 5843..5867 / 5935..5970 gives 0.015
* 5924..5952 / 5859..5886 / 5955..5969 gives 0.002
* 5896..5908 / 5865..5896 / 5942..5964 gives -0.017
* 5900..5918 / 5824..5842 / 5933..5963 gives -0.018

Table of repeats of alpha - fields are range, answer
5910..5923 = 8.881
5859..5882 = 9.226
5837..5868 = 9.328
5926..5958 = 9.295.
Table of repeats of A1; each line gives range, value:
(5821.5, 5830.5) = 9.99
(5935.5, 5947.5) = 9.46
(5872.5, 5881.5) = 9.37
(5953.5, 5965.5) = 9.57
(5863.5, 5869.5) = 9.83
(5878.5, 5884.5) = 9.37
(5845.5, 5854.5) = 9.62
